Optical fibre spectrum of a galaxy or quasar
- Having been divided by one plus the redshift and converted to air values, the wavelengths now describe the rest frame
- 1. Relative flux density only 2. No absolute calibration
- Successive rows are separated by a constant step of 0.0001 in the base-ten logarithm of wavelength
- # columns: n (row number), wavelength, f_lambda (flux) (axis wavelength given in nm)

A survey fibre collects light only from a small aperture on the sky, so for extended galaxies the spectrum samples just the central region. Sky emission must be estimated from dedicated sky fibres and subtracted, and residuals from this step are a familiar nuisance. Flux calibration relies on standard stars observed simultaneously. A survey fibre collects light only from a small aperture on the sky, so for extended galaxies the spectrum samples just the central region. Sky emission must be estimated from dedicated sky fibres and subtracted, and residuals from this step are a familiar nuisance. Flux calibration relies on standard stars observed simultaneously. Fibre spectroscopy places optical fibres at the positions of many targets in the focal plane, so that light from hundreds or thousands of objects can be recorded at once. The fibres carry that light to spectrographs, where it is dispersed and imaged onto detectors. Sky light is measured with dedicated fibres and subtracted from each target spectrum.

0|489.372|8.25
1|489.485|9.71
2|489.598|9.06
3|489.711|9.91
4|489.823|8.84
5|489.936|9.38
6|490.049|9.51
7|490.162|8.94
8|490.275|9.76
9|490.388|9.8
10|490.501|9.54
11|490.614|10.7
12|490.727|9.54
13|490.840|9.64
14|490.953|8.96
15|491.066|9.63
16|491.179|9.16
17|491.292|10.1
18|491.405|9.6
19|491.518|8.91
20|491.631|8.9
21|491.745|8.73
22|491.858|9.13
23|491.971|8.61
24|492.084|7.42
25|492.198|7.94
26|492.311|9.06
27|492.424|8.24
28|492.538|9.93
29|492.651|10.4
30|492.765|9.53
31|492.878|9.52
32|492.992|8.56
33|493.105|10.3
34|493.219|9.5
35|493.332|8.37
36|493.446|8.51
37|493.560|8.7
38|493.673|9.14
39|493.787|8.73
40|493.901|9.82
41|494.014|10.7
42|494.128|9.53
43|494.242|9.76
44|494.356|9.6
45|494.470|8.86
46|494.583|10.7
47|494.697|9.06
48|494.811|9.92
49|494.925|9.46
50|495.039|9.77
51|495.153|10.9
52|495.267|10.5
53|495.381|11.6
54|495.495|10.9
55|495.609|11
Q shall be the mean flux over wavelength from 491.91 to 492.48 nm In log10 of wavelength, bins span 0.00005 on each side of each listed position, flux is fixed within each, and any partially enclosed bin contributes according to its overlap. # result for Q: 8.27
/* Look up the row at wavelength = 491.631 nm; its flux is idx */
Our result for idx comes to 8.9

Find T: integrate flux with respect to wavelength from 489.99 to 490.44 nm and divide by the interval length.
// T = 9.49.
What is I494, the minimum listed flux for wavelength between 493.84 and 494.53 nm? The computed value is 8.86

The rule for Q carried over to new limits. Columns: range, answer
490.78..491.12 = 9.41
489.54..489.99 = 9.3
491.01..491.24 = 9.42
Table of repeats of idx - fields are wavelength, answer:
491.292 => 10.1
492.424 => 8.24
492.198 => 7.94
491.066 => 9.63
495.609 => 11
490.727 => 9.54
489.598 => 9.06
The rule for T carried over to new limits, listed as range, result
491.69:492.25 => 8.37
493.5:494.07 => 9.42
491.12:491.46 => 9.63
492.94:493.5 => 9.06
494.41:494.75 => 9.56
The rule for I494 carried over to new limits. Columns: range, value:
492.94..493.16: 8.56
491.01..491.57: 8.91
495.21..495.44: 10.5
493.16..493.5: 8.37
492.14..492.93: 7.94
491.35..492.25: 7.42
